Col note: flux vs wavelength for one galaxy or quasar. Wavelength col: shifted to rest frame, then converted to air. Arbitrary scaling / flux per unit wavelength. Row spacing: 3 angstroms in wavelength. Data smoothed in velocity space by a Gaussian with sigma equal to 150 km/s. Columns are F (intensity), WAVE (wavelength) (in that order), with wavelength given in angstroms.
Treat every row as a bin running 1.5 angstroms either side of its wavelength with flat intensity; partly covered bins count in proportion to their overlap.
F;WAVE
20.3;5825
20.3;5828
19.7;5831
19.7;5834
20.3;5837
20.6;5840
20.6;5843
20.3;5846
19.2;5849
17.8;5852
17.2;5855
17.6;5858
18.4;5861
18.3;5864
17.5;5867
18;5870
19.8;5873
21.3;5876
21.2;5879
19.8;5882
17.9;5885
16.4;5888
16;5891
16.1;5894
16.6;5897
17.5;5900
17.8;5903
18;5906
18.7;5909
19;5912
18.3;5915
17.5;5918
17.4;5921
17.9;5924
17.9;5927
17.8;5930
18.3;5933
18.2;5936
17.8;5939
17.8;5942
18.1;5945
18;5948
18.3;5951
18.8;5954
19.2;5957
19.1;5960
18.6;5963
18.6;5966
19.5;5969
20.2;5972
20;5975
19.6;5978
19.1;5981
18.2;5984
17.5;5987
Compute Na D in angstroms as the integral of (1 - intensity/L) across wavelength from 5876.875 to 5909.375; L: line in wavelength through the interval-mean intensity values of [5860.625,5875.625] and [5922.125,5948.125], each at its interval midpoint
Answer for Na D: 0.9 angstroms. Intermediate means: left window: 18.6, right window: 18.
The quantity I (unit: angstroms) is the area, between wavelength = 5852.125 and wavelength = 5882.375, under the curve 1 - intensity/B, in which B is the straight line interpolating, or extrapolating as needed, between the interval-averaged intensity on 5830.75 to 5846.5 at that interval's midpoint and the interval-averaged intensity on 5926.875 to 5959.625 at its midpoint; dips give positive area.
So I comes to 1.3 angstroms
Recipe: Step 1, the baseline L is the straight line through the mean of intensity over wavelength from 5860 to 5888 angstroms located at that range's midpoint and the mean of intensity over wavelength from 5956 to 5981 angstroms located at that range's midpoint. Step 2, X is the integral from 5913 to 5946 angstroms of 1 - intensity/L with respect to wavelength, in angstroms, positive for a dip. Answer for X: 2.2 angstroms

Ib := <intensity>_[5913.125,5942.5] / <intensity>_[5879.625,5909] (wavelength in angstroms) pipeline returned 1.0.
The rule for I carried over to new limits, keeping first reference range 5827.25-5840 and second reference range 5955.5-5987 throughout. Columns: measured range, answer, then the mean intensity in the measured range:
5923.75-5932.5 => 0.7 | 17.9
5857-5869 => 1.1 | 18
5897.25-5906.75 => 1.0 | 17.6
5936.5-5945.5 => 0.7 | 17.9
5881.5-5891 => 1.0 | 17.5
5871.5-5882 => -0.5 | 20.6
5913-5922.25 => 0.8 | 17.8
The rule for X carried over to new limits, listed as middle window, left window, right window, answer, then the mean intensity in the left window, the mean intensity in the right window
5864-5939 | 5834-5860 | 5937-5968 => 2.8 angstroms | 19.2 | 18.4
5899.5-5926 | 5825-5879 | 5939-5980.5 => 1.4 angstroms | 19.3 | 18.9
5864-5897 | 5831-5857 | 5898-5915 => 0.7 angstroms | 19.4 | 18.2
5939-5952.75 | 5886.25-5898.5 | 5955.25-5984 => 0.2 angstroms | 16.3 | 19.3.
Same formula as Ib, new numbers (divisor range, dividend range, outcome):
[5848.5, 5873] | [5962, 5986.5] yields 1.06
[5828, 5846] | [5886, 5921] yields 0.86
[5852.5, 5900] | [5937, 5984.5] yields 1.04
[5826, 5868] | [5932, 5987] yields 0.98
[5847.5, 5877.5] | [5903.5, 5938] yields 0.98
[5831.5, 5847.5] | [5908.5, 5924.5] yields 0.89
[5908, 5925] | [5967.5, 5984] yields 1.08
